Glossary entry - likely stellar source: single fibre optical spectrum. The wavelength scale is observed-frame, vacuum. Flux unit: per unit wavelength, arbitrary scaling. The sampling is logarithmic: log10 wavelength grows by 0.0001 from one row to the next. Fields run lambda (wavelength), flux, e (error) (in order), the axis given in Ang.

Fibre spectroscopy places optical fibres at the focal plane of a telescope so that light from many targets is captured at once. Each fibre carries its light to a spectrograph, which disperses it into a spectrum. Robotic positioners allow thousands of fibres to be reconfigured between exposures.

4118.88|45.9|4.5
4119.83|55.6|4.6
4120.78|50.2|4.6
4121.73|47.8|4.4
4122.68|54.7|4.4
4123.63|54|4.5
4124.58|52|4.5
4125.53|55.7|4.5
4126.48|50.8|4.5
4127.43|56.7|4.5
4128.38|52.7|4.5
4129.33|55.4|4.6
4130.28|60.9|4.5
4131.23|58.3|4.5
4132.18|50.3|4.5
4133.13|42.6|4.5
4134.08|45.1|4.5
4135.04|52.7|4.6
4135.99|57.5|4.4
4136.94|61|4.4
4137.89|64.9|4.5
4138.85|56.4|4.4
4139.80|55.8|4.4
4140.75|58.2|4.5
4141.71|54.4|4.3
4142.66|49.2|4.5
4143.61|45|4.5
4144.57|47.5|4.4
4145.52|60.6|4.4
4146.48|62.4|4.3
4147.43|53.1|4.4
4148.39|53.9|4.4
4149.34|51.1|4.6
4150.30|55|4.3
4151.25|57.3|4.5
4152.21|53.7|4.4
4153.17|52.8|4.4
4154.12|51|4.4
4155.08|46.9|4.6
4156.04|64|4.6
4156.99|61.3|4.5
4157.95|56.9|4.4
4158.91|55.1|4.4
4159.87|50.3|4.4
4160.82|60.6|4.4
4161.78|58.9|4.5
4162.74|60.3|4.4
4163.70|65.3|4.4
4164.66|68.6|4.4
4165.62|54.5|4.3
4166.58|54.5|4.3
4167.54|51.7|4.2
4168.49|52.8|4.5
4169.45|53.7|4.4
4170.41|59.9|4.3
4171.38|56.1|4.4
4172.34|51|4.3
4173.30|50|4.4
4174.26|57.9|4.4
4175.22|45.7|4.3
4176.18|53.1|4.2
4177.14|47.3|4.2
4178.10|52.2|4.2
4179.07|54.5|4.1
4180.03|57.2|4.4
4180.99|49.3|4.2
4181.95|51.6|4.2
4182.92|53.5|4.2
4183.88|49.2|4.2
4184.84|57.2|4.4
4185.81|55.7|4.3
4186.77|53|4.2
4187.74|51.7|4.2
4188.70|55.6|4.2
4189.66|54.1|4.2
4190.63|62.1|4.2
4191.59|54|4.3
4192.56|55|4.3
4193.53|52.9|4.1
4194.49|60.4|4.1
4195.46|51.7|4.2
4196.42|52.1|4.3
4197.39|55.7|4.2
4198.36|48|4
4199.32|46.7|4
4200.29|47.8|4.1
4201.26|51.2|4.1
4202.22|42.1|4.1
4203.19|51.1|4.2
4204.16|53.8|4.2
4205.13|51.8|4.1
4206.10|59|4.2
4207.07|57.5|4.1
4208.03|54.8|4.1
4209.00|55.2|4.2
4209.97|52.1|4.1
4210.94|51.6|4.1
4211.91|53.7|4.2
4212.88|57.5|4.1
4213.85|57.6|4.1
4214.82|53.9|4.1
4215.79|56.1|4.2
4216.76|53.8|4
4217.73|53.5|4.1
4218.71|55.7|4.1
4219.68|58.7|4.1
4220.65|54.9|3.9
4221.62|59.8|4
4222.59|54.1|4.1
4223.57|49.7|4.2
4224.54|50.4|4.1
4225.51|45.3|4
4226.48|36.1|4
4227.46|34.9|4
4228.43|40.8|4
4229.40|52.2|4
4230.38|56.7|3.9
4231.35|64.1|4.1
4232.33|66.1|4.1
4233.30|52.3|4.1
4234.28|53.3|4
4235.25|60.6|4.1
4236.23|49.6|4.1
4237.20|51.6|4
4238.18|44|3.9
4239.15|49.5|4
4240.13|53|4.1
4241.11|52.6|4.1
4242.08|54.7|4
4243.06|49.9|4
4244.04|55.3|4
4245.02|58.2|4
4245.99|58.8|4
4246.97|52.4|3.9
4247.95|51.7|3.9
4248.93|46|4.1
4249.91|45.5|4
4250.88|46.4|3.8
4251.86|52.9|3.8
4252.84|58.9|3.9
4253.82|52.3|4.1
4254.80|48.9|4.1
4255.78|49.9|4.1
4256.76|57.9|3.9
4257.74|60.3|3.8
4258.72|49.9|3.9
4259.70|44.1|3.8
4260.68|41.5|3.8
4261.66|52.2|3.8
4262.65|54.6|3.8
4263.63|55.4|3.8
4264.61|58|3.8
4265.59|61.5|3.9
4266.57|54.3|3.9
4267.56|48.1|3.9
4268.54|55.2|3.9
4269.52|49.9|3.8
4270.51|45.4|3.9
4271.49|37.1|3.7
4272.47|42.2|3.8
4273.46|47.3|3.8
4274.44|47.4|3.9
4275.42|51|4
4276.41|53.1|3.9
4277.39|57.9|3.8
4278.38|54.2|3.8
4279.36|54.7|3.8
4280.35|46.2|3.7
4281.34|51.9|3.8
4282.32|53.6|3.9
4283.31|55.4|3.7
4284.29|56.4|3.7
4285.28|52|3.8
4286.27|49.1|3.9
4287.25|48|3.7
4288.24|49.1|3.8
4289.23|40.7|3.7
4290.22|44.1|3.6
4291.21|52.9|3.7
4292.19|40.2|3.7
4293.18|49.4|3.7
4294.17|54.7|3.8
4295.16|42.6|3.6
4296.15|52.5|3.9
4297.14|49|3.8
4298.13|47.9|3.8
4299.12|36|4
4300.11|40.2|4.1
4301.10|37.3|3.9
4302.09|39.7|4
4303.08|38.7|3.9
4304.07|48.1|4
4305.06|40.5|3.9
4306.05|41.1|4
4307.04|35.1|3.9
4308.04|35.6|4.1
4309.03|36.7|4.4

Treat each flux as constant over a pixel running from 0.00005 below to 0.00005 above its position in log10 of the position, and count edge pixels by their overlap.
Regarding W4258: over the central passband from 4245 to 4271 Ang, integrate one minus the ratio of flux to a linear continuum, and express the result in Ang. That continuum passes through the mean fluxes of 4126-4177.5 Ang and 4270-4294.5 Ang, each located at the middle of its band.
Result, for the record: -0.9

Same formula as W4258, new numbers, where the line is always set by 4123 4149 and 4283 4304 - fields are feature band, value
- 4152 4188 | -1.4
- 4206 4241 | -2.1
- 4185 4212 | -1.1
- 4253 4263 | -0.7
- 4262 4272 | -0.9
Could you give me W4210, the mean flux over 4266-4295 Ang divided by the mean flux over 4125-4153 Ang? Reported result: 0.9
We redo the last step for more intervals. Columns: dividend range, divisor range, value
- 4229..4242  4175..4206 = 1.03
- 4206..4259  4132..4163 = 0.97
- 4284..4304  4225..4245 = 0.90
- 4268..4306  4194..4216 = 0.90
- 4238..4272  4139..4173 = 0.93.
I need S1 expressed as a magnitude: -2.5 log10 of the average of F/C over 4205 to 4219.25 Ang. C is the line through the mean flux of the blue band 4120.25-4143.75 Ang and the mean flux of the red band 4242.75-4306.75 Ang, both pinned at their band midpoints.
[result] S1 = -0.074 mag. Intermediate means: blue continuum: 53.8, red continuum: 49.4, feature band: 55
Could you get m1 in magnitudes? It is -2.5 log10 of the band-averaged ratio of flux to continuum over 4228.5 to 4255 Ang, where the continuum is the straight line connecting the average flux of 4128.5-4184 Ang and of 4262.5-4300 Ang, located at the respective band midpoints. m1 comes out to -0.04 mag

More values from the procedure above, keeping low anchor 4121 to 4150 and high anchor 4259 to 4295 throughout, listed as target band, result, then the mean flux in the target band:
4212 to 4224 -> -0.07 mag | 55.4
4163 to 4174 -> -0.06 mag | 56.3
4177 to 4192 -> -0.02 mag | 53.8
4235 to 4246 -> -0.03 mag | 52.7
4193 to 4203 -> 0.03 mag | 50.9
